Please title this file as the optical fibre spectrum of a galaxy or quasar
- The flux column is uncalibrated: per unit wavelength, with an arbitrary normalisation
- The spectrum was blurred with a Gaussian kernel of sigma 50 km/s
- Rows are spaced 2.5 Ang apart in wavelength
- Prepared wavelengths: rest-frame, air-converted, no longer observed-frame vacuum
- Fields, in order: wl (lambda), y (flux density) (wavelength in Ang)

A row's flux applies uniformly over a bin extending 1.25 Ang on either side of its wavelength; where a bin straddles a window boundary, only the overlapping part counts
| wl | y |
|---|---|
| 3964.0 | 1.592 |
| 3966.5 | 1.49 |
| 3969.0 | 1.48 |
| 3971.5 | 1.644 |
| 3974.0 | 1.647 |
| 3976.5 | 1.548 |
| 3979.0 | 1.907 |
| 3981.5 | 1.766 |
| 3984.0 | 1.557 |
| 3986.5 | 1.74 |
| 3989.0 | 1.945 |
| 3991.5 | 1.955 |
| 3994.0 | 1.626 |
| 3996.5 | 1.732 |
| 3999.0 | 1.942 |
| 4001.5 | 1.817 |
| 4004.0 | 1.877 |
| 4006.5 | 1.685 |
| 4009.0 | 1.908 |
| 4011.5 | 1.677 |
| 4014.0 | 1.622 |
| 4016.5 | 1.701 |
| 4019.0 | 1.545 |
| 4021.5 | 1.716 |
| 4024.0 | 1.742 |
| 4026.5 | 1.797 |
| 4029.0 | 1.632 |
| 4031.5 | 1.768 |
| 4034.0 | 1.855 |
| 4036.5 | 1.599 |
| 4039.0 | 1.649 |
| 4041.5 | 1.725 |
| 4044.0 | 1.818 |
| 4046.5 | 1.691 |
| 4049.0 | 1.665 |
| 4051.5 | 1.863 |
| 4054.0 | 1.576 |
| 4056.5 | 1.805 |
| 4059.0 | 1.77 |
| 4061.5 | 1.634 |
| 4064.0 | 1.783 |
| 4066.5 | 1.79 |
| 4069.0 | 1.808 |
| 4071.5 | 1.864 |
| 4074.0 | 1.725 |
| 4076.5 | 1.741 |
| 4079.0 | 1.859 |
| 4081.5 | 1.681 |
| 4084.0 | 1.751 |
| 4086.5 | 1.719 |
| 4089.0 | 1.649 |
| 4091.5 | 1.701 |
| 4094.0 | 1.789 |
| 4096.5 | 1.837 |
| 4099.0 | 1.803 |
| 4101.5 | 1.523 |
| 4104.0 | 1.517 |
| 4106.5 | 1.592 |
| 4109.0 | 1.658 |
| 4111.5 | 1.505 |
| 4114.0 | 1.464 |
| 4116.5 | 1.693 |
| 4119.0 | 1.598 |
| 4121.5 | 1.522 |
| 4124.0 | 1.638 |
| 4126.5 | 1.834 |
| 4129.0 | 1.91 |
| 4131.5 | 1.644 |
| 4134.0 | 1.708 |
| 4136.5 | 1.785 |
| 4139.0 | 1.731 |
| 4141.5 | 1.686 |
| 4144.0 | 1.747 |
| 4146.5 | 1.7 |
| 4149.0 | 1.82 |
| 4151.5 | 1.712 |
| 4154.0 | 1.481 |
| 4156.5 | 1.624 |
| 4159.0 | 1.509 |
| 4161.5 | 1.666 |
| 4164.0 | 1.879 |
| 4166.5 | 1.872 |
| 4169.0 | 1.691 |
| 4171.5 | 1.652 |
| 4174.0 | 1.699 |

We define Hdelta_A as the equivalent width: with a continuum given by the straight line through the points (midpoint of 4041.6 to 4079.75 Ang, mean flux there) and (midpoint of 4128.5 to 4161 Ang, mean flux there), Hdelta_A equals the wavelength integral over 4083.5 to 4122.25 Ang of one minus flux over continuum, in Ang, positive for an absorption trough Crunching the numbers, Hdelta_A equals 1.8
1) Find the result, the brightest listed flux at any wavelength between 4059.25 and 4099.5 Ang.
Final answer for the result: 1.864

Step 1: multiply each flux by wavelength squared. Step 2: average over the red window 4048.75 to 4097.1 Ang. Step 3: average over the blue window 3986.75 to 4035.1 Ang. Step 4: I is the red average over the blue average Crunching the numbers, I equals 1.0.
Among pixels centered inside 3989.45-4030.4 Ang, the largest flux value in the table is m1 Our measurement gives 1.955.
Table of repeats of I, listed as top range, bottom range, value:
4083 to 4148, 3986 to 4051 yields 1.01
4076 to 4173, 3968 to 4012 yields 1.03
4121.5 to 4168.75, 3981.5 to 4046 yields 1.05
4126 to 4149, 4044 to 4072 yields 1.04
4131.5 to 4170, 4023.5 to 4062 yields 1.04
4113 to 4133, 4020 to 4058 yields 1.01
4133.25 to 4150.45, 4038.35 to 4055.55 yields 1.06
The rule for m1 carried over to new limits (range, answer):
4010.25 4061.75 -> 1.863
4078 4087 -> 1.859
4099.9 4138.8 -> 1.91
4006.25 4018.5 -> 1.908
